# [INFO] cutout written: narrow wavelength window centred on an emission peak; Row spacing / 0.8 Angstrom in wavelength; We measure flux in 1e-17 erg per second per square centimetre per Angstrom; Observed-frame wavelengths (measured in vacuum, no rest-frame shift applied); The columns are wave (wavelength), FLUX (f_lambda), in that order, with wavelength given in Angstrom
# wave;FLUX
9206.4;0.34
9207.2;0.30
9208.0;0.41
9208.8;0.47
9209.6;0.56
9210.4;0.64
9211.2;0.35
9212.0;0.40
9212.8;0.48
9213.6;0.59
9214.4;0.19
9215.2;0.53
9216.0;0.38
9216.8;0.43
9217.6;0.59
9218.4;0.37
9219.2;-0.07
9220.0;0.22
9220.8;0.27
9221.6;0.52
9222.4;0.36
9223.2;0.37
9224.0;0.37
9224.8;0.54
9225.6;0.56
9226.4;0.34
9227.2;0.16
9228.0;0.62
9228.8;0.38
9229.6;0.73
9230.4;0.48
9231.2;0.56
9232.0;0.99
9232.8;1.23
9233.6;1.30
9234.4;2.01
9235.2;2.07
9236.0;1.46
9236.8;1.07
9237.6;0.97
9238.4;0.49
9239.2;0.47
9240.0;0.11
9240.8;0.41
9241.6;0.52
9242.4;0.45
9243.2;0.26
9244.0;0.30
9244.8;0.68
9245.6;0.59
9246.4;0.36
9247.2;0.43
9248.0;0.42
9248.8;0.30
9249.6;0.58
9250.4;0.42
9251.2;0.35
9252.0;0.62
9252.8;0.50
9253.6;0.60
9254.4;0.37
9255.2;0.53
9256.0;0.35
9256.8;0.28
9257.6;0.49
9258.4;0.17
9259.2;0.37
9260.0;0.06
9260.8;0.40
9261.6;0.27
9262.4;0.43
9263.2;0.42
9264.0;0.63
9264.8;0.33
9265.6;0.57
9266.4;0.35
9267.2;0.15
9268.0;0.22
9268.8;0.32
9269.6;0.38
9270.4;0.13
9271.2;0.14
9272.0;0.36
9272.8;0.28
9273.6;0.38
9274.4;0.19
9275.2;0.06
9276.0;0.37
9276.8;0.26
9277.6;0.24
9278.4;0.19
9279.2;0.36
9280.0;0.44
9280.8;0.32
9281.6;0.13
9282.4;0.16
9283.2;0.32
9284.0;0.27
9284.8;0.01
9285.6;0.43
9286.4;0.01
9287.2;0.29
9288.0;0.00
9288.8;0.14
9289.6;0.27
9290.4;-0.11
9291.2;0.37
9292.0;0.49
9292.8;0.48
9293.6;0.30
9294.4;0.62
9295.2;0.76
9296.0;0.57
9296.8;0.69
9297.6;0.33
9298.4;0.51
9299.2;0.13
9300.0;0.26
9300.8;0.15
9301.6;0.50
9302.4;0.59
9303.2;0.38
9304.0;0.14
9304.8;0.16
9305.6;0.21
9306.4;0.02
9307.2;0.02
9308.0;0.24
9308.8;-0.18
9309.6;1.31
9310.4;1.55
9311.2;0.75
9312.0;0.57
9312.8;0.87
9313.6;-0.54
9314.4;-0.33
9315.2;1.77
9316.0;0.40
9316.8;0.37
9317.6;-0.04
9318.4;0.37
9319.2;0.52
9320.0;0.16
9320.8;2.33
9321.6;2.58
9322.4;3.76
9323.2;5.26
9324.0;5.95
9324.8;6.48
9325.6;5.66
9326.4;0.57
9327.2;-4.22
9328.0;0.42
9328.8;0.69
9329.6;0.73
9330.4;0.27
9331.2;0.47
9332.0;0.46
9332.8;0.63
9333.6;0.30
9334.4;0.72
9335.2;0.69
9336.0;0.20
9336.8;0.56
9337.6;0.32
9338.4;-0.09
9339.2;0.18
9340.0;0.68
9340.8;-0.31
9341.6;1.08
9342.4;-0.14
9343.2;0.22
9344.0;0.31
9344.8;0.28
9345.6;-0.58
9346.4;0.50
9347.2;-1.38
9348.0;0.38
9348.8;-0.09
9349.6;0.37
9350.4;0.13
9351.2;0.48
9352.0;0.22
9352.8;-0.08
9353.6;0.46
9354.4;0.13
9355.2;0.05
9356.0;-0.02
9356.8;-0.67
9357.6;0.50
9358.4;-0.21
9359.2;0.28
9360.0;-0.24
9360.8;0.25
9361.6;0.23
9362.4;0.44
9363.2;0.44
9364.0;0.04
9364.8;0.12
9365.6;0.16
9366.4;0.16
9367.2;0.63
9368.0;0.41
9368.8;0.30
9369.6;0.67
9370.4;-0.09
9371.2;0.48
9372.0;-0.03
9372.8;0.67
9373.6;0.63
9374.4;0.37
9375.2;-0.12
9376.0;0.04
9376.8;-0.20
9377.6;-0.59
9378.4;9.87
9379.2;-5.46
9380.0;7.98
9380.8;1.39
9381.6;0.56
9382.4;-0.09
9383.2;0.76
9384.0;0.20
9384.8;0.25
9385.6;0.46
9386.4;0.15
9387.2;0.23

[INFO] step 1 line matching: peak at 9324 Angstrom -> [O III] 5007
